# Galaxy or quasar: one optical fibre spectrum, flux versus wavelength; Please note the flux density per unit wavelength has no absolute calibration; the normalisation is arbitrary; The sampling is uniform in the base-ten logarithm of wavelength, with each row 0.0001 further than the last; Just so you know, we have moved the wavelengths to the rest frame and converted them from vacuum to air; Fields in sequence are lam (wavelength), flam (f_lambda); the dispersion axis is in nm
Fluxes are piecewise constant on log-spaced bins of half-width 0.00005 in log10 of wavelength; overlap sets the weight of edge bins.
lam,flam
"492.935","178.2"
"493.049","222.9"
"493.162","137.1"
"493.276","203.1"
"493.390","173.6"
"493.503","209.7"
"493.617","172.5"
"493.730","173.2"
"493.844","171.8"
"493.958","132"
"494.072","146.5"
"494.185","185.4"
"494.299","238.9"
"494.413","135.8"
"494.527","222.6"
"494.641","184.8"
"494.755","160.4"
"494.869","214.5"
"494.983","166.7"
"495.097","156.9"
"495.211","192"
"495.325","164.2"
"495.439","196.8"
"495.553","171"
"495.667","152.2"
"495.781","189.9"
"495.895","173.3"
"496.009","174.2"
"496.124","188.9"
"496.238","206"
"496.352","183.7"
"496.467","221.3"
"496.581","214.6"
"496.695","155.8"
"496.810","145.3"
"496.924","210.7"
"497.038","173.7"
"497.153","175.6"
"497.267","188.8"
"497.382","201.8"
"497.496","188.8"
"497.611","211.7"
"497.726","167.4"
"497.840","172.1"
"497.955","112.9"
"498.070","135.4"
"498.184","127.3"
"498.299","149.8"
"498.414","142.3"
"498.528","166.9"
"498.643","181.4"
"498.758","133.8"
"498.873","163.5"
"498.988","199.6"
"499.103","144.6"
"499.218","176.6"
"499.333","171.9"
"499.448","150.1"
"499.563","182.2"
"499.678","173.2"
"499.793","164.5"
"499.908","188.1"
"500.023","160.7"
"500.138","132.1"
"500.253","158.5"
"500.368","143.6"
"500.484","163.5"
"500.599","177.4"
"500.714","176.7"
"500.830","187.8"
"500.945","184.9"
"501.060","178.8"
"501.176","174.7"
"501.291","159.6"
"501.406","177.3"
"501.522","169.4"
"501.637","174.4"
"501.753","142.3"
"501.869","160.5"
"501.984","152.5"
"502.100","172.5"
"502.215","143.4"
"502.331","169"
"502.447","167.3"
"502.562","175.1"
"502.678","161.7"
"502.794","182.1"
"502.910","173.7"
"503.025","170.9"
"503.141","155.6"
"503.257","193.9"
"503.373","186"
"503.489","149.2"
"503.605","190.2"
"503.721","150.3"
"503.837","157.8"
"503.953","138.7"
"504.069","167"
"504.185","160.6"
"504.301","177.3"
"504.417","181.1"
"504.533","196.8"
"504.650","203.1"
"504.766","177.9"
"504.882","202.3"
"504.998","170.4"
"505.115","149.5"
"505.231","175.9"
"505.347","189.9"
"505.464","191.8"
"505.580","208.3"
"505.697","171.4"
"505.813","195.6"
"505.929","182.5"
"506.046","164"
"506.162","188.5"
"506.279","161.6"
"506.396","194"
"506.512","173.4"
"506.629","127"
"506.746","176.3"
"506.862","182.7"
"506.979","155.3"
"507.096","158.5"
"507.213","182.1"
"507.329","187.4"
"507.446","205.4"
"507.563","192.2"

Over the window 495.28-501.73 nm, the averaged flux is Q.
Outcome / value 171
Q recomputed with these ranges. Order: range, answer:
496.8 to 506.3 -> 170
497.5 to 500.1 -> 163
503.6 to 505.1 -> 174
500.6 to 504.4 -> 168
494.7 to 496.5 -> 181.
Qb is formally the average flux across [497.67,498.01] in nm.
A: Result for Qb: 151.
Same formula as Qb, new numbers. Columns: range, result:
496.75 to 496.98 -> 177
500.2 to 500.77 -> 164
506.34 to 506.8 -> 167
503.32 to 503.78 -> 169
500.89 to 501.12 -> 182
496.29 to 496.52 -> 202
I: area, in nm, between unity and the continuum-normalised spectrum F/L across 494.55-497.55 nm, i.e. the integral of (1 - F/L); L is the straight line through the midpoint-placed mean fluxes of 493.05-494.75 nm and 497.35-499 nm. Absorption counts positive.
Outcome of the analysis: -0.23 nm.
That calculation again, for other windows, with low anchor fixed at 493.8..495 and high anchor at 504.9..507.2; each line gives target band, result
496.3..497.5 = -0.06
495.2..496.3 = -0.01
